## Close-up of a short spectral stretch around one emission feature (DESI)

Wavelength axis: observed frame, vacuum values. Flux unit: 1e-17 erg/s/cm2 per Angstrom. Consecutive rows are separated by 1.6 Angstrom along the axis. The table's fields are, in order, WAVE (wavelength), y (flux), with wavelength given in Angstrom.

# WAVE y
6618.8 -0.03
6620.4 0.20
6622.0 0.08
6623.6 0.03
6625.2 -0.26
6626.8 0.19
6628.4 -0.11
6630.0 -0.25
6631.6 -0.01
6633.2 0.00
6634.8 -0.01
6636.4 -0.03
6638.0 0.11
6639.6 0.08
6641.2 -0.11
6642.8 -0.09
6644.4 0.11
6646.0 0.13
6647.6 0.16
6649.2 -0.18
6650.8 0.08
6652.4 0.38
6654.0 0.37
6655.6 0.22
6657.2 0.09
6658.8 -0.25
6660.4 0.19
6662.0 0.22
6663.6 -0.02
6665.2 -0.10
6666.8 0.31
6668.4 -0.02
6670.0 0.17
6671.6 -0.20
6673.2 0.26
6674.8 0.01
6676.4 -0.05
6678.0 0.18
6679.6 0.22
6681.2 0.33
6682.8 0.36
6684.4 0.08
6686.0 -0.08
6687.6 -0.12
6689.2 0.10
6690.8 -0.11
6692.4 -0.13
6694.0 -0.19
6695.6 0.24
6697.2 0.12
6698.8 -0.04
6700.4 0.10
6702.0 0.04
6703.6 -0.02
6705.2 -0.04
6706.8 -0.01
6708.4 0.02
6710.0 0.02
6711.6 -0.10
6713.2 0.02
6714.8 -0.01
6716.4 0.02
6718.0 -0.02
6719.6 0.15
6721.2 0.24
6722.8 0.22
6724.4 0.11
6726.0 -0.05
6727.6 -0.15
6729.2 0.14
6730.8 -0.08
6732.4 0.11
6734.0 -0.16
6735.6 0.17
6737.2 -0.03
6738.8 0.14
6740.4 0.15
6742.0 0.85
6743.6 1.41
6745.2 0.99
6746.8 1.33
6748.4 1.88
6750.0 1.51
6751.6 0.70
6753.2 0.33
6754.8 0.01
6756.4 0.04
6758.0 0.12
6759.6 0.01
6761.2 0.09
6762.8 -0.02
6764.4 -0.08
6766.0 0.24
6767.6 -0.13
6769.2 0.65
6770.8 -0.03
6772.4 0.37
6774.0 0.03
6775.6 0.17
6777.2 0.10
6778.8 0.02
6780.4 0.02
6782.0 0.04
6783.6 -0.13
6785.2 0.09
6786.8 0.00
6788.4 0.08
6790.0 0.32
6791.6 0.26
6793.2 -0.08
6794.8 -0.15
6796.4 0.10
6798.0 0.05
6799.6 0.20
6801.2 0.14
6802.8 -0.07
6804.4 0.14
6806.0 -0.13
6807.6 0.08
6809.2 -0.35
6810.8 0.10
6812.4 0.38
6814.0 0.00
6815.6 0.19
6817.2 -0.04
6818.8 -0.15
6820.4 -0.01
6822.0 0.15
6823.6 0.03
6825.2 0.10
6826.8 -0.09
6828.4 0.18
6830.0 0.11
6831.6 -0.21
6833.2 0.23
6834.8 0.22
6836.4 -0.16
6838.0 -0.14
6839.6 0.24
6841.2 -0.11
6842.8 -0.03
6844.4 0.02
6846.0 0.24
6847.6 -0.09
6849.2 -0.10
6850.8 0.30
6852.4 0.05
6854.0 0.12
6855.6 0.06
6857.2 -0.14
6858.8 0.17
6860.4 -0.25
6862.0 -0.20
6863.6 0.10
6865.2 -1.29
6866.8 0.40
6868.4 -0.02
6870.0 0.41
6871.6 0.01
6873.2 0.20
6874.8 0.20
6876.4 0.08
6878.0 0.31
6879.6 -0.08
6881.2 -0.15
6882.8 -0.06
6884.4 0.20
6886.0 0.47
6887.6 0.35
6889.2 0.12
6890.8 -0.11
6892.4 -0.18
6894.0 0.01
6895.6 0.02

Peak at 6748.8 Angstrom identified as [O II] 3727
